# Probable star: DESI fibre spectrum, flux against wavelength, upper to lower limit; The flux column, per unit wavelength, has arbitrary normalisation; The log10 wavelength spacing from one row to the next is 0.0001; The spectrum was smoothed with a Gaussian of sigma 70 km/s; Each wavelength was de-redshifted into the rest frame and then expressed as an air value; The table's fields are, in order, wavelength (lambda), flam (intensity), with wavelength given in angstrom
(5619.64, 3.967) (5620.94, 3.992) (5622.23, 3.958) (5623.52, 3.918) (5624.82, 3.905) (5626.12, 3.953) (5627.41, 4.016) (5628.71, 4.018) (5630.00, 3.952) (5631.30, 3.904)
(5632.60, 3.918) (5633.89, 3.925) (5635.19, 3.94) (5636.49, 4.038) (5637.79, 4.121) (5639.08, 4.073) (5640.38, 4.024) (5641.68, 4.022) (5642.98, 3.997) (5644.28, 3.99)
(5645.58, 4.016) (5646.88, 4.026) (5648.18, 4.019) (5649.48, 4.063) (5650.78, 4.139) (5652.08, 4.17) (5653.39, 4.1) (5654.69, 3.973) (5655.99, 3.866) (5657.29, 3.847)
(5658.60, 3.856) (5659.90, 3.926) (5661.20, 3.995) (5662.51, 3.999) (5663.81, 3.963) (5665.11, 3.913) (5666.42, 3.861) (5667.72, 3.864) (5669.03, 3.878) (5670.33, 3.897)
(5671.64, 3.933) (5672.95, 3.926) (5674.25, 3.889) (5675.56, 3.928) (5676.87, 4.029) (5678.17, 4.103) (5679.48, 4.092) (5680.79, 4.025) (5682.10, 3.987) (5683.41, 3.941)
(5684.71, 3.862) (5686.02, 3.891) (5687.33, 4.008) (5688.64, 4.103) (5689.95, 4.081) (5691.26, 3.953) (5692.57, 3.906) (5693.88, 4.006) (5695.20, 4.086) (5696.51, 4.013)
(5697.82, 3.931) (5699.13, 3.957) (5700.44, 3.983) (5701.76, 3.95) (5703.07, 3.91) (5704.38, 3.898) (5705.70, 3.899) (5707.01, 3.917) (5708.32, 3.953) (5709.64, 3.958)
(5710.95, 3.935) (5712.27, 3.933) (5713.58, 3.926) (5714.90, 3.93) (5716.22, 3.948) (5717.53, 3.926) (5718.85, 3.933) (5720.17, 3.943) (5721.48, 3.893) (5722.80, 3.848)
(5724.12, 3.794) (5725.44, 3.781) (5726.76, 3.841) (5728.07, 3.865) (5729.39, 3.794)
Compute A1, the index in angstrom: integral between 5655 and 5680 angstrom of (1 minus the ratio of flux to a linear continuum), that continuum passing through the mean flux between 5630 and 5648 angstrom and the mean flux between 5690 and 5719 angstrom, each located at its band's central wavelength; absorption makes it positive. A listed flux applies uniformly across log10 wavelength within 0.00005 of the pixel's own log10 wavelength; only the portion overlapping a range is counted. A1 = 0.3 angstrom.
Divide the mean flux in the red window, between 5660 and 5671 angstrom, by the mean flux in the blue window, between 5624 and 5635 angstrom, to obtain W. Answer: 1.0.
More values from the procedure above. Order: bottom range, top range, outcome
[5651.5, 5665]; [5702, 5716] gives 0.99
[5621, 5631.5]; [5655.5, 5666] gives 0.99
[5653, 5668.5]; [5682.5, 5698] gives 1.01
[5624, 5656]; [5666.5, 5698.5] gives 0.99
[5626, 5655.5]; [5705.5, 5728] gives 0.97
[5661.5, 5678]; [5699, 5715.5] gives 1.00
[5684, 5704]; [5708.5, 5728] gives 0.98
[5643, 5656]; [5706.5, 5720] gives 0.97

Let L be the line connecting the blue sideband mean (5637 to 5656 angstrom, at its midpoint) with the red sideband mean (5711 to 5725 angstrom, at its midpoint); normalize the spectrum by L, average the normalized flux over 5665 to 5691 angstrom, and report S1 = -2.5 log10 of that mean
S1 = 0.01 mag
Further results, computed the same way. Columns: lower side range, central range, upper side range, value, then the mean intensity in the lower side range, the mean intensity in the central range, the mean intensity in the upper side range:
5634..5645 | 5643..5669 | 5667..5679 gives 0.00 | 4.02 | 3.98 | 3.94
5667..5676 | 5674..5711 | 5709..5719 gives -0.02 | 3.9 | 3.97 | 3.94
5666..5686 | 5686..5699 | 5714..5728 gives -0.02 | 3.95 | 4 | 3.88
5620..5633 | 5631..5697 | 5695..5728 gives -0.01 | 3.95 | 3.98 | 3.92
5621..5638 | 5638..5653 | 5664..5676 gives -0.03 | 3.96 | 4.05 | 3.9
